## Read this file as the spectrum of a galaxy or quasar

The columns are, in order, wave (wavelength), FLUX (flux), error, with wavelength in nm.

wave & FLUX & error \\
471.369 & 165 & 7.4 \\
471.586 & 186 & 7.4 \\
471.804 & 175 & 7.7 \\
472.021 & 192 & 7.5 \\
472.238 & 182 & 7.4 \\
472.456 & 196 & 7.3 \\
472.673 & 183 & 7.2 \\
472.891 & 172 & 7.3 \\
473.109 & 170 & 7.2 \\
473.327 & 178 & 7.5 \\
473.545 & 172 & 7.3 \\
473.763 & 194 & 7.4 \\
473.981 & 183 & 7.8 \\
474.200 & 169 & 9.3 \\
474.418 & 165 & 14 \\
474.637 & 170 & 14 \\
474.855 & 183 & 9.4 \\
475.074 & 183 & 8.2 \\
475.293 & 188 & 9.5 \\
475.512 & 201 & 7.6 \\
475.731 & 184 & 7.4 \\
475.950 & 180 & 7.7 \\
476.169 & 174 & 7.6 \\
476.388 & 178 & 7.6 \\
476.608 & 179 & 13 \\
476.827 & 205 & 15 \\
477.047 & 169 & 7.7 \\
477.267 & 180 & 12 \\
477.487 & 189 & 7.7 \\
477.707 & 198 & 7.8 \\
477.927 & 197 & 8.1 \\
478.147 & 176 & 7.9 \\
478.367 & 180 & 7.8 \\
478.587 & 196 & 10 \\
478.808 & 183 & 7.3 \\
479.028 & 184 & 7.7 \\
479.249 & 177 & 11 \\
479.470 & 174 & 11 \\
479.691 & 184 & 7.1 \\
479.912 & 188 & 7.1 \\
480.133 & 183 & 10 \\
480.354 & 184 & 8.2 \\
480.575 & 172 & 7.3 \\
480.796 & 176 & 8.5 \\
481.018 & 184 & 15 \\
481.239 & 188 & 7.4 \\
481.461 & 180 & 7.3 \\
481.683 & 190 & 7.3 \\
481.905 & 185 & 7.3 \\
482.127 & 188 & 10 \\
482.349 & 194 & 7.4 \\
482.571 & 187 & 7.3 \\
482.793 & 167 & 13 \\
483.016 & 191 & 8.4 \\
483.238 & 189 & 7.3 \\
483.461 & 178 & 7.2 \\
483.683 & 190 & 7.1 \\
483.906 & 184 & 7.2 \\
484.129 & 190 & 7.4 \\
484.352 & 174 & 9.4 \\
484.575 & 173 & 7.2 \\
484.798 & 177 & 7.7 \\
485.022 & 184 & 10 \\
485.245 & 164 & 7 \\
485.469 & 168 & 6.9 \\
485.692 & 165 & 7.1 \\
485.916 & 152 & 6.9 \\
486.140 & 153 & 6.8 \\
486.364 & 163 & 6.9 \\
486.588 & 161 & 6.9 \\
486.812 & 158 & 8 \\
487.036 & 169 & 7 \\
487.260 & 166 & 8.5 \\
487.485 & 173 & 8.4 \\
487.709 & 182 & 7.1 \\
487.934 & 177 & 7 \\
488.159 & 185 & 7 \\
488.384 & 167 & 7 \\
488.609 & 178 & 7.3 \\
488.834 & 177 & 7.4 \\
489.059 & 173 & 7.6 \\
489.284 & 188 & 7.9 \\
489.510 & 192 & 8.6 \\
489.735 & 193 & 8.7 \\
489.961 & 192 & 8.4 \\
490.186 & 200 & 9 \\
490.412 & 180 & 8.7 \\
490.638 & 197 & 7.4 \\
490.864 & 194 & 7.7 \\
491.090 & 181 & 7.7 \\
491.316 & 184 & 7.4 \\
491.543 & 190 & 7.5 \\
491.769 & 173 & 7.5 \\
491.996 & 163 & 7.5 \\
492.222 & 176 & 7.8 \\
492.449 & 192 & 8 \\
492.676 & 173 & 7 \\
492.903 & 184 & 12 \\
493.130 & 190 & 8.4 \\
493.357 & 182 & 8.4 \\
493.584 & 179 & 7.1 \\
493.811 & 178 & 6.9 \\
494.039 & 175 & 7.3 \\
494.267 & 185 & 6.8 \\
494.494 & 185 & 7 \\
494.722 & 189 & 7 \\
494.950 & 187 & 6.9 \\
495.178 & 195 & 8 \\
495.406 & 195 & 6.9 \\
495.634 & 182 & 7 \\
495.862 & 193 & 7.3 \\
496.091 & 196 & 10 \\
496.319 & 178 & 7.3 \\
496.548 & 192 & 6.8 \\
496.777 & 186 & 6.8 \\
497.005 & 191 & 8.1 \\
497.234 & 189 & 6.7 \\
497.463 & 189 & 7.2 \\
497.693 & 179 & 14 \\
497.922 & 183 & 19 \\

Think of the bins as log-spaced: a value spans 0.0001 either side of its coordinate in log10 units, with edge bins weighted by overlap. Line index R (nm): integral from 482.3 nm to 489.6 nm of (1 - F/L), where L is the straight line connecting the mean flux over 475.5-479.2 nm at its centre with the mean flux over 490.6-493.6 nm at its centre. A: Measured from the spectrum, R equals 0.33 nm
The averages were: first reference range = 185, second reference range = 182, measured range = 175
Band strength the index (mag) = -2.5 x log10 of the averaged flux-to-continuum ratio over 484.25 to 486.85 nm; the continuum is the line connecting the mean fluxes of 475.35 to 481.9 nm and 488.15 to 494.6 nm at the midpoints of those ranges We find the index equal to 0.11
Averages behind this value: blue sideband 184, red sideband 183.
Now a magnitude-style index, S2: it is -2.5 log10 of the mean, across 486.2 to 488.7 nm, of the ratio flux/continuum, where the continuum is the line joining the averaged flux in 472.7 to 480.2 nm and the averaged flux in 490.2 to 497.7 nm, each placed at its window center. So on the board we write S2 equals 0.083 mag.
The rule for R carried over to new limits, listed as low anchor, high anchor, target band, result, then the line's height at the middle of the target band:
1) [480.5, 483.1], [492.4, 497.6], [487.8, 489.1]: 0.059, 185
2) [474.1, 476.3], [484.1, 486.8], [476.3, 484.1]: -0.470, 174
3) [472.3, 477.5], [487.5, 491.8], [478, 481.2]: 0.003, 182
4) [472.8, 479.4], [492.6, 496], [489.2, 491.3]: -0.070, 184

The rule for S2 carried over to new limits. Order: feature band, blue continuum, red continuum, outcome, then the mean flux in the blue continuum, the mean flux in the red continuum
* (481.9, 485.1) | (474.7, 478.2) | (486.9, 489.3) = -0.02 mag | 185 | 175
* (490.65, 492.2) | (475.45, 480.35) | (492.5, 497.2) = 0.02 mag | 184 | 186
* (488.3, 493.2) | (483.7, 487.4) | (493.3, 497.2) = -0.03 mag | 169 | 187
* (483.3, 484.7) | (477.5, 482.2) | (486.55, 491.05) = 0.00 mag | 184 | 180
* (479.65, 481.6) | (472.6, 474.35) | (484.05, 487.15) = -0.07 mag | 177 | 168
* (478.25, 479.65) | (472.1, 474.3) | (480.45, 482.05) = 0.00 mag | 180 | 182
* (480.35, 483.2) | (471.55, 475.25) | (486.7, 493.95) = -0.02 mag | 180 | 181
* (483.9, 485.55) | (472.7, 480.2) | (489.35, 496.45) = 0.04 mag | 182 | 186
